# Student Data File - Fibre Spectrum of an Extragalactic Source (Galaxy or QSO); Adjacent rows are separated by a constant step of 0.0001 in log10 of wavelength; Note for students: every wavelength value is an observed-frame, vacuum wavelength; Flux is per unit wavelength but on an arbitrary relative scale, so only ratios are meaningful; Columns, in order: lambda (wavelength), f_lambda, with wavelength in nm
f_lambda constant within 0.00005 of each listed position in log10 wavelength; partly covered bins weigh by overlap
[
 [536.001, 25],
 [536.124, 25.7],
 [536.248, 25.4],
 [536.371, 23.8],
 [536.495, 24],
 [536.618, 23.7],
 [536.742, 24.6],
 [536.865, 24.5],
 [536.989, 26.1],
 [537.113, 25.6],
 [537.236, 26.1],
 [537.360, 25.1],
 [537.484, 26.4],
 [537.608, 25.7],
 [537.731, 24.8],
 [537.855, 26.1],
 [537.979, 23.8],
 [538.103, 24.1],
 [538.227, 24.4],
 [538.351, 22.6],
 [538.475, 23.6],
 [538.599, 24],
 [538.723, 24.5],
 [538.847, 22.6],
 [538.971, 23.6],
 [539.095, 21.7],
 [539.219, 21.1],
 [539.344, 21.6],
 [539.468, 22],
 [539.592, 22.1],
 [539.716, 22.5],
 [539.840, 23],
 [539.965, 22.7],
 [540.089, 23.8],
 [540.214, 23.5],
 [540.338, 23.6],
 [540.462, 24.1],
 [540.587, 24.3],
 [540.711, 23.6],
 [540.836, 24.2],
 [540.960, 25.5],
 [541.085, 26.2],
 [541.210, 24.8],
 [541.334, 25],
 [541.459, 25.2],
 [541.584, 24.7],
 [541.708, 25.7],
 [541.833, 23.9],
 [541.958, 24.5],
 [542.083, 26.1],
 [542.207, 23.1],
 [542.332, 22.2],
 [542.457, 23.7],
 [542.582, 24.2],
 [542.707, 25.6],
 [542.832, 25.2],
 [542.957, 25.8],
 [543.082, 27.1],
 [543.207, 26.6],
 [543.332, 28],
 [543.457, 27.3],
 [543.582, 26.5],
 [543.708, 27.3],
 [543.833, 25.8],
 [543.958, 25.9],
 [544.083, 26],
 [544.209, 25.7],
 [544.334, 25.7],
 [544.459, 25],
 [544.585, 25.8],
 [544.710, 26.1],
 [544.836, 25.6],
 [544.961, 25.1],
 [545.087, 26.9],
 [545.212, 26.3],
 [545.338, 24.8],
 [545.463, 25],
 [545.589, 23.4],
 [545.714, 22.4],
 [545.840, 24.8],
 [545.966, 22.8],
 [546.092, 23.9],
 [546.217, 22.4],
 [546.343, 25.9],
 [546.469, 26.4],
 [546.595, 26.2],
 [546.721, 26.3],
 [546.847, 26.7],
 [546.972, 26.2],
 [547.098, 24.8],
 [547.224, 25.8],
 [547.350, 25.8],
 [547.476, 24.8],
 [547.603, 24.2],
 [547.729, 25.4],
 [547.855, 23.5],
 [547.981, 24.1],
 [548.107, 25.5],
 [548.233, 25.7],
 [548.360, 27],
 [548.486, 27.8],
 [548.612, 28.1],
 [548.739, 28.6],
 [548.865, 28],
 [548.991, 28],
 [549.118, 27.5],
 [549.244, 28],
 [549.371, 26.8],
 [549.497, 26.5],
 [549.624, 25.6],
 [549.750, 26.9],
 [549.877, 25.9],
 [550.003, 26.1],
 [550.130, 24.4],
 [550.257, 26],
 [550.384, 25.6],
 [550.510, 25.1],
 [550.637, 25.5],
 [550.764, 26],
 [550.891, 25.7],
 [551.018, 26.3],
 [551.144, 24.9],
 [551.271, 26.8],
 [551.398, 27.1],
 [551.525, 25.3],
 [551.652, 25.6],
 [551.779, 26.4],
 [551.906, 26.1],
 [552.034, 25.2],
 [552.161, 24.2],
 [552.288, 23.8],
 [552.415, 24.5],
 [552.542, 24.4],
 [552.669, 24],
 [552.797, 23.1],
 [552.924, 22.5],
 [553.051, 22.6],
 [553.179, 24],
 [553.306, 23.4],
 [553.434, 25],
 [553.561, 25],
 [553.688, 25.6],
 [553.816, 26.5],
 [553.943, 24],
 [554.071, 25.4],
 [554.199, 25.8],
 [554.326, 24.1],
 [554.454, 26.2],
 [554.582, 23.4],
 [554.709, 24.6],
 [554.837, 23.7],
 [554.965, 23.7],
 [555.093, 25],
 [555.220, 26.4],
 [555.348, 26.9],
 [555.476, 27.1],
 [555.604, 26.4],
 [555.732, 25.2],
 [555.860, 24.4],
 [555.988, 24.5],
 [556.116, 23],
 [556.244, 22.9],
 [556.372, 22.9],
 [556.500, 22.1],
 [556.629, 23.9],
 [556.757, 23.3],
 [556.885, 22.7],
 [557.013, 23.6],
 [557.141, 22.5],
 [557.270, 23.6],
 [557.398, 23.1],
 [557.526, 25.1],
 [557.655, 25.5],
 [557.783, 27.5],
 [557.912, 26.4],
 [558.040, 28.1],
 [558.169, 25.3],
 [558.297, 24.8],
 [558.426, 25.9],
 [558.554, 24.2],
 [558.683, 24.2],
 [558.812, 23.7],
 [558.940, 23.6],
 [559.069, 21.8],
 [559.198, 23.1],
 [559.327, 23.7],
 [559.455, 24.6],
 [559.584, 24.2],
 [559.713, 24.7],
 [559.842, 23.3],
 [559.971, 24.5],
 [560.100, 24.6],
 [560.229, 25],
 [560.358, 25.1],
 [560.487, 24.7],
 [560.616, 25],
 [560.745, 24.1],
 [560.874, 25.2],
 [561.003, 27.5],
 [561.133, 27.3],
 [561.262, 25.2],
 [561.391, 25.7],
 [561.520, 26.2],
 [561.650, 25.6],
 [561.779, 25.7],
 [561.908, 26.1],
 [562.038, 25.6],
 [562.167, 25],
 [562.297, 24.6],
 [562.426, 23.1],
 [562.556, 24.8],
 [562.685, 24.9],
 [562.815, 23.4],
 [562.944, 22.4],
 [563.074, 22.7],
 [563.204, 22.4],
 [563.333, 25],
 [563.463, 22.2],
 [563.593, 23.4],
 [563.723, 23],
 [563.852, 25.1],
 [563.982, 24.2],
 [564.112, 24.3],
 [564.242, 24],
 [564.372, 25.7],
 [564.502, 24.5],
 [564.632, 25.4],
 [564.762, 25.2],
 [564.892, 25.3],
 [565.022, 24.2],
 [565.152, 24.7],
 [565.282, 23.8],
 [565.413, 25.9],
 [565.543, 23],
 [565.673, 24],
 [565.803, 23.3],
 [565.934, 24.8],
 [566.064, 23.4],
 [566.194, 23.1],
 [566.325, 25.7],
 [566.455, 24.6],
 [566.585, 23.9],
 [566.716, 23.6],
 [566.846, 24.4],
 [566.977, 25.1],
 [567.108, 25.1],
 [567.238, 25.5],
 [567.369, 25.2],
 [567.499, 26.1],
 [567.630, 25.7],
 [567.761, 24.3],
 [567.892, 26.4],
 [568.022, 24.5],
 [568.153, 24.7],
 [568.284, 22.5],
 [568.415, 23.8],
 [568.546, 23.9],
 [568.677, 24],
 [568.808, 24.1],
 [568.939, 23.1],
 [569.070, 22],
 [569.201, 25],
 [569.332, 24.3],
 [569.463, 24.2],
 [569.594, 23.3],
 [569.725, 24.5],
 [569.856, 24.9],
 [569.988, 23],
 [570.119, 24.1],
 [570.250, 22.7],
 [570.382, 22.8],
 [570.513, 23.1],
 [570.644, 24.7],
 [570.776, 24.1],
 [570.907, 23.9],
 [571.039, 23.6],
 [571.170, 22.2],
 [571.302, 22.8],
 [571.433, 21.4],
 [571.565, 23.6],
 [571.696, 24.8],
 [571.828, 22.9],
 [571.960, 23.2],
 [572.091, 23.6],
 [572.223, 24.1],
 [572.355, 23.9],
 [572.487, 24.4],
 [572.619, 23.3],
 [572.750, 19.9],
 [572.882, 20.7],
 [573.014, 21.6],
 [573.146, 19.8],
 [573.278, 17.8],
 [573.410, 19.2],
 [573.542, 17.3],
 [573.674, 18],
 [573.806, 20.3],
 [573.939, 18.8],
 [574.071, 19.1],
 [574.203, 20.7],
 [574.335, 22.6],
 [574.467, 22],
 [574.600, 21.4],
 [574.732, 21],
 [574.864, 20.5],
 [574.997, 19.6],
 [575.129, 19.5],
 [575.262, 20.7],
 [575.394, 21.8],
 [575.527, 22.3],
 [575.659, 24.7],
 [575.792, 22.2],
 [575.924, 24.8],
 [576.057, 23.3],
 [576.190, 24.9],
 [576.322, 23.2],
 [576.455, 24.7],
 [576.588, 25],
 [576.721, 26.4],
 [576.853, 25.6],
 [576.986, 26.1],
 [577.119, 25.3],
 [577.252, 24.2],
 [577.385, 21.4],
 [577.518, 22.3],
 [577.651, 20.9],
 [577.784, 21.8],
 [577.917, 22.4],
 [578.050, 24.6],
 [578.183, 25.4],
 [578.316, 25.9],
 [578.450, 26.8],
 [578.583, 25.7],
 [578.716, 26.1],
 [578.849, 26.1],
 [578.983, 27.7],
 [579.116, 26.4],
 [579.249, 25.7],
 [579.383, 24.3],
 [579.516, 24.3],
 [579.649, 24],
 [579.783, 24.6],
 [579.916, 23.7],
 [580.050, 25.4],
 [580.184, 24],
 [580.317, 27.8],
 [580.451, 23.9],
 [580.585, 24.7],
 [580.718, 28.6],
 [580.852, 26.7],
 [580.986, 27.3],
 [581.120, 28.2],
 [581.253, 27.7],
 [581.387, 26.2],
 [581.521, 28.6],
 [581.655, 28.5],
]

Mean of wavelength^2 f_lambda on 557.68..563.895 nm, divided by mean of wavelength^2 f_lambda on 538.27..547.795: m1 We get 1.07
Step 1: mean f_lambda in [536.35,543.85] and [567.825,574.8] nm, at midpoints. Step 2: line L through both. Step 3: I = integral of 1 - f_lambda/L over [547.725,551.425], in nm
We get -0.37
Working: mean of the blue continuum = 24.5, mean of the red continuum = 22.6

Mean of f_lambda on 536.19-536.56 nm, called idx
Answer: 24.4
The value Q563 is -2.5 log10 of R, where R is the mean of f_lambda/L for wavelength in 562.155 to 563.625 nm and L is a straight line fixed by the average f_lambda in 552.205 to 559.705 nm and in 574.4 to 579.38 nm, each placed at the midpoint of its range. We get 0.03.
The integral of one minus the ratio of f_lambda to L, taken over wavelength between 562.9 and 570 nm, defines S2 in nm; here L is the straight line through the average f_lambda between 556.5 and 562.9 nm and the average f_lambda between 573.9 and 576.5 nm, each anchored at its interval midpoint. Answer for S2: -0.23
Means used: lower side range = 24.7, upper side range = 21.9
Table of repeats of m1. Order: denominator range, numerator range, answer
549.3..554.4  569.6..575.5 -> 0.94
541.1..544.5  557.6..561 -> 1.03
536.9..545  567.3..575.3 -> 1.02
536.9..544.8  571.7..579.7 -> 1.05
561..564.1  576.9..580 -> 1.06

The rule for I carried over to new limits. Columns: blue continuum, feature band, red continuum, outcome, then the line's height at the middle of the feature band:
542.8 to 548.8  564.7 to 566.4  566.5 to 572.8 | -0.01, 24.2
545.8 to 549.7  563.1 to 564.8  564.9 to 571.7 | 0.02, 24.5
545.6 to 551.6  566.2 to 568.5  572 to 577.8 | -0.16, 23.1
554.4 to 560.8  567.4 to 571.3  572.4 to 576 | -0.36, 22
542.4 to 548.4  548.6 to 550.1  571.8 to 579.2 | -0.12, 25.1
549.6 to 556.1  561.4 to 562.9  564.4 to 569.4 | -0.02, 24.7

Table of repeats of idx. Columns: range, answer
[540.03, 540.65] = 23.9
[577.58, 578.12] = 22.5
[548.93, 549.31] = 27.8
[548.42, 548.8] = 28.1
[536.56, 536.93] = 24.3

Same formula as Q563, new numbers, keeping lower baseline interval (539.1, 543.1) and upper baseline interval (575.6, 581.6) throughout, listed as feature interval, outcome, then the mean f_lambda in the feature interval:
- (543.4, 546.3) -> -0.05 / 25.2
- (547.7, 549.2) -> -0.10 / 26.7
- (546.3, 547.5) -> -0.08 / 25.9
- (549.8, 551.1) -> -0.06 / 25.7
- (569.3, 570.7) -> 0.05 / 23.8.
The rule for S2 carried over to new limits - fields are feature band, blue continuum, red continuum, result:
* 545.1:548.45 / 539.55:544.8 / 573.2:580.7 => -0.044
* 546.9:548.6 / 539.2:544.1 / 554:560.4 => -0.065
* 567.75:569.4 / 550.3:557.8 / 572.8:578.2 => -0.083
